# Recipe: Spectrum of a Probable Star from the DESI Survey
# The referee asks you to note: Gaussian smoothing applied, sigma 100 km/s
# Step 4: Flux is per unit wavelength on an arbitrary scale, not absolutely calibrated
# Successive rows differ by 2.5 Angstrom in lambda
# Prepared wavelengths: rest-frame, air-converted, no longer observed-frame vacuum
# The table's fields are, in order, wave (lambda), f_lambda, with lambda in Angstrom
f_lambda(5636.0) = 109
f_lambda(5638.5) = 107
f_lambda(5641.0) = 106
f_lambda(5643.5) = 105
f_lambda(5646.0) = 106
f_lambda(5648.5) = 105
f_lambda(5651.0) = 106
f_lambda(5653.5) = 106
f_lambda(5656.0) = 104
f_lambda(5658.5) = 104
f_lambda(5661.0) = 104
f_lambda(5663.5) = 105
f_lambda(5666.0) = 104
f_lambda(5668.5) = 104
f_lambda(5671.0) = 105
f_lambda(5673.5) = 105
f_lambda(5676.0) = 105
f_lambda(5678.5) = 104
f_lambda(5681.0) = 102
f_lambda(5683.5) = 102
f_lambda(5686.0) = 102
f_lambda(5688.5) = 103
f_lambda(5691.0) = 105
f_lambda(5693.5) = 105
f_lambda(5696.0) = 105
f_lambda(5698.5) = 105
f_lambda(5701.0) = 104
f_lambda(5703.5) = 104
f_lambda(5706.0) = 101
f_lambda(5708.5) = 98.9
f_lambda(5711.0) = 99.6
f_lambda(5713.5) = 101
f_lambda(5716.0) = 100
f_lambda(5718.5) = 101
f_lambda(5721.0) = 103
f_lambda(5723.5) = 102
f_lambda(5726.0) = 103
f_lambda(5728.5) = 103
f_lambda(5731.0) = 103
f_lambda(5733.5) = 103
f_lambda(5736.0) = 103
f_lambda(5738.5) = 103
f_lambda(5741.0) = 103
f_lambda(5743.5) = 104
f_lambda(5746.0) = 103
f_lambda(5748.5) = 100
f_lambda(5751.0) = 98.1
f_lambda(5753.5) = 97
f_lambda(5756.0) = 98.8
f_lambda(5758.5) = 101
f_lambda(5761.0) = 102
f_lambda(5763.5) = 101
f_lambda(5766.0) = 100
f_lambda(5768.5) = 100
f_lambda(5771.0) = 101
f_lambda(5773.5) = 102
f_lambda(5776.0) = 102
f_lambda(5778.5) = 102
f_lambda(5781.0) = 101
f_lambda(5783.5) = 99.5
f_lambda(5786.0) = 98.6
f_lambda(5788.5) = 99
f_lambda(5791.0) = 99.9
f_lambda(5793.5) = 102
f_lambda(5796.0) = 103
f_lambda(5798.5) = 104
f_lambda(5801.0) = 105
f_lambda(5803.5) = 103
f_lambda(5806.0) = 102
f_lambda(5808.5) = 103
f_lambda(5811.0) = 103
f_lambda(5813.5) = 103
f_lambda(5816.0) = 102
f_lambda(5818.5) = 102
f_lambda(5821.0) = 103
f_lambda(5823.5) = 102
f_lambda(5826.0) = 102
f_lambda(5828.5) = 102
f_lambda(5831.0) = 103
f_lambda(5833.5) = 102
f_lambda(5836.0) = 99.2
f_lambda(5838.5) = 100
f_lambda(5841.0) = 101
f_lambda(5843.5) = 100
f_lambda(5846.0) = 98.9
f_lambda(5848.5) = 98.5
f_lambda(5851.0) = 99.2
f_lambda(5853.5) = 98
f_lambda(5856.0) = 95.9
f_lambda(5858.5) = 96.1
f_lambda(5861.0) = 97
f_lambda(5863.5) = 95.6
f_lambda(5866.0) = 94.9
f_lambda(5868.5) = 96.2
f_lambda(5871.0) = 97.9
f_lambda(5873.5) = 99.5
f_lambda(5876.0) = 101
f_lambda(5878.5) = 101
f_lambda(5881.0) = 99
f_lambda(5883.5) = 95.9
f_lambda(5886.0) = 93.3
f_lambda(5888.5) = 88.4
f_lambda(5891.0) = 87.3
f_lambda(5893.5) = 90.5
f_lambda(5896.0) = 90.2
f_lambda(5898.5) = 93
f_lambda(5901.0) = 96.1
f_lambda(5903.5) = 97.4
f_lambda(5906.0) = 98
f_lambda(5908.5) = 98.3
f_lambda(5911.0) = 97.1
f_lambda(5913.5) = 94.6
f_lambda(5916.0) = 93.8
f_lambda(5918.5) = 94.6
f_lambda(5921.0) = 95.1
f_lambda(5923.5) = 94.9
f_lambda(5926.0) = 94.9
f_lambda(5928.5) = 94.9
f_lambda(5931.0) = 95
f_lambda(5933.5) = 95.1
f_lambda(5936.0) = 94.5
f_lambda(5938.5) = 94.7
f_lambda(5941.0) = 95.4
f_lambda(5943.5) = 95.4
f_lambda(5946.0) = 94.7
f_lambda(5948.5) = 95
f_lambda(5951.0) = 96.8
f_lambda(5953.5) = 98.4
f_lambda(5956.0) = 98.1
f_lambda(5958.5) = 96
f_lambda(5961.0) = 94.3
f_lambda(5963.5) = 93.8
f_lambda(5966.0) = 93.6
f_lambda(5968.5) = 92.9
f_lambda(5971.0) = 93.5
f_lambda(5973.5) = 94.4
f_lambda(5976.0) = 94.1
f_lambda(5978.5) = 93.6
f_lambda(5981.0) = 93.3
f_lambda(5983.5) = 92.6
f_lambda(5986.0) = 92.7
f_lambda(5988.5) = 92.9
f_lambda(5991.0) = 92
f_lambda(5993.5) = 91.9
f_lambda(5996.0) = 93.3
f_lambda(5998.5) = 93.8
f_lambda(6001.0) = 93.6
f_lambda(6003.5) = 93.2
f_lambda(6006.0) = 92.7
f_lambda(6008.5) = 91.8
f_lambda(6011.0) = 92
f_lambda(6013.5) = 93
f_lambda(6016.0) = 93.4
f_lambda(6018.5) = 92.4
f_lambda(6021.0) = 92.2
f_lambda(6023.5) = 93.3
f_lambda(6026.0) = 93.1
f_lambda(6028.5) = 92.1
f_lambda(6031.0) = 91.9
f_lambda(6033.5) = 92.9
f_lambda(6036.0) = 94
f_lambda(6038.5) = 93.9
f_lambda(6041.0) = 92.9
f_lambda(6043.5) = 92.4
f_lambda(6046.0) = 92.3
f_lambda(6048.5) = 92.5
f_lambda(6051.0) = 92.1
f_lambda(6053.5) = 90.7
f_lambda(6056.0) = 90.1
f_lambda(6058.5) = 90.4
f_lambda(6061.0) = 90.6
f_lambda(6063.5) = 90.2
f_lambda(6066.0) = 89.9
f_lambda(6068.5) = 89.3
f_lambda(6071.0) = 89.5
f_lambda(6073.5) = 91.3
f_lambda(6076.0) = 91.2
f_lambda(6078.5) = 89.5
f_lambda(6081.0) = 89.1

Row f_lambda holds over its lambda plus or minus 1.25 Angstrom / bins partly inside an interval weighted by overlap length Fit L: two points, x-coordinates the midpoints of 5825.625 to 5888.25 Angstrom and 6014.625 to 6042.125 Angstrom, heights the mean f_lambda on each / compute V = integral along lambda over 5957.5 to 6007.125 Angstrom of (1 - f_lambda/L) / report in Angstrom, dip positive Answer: 0.5 Angstrom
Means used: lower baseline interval 98.5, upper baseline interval 92.9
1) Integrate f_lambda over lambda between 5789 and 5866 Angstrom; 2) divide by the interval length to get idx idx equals 101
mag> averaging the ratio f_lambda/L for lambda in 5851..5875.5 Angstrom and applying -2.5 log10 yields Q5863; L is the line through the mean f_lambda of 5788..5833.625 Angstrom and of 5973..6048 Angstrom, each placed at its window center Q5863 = 0.03 mag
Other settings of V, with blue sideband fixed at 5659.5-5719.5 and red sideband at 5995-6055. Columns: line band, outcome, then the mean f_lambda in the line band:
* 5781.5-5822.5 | -1.0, 102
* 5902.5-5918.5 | 0.0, 96.4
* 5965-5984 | 0.2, 93.5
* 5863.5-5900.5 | 0.9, 94.9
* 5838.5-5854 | -0.2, 99.4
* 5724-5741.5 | -0.2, 103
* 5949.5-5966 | -0.2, 96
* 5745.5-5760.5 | 0.2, 99.6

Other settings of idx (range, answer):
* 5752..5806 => 101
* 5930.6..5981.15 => 94.9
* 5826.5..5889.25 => 98.3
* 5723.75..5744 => 103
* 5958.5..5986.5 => 93.7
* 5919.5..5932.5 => 95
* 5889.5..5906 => 92.8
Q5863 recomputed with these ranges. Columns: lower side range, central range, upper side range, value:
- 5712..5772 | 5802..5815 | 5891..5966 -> -0.040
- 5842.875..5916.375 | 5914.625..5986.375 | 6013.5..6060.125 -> -0.004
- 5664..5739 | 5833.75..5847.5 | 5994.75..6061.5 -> -0.016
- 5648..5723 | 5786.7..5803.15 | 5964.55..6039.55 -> -0.025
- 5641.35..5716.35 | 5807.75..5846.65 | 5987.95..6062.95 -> -0.030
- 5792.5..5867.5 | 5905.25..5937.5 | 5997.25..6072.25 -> 0.016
